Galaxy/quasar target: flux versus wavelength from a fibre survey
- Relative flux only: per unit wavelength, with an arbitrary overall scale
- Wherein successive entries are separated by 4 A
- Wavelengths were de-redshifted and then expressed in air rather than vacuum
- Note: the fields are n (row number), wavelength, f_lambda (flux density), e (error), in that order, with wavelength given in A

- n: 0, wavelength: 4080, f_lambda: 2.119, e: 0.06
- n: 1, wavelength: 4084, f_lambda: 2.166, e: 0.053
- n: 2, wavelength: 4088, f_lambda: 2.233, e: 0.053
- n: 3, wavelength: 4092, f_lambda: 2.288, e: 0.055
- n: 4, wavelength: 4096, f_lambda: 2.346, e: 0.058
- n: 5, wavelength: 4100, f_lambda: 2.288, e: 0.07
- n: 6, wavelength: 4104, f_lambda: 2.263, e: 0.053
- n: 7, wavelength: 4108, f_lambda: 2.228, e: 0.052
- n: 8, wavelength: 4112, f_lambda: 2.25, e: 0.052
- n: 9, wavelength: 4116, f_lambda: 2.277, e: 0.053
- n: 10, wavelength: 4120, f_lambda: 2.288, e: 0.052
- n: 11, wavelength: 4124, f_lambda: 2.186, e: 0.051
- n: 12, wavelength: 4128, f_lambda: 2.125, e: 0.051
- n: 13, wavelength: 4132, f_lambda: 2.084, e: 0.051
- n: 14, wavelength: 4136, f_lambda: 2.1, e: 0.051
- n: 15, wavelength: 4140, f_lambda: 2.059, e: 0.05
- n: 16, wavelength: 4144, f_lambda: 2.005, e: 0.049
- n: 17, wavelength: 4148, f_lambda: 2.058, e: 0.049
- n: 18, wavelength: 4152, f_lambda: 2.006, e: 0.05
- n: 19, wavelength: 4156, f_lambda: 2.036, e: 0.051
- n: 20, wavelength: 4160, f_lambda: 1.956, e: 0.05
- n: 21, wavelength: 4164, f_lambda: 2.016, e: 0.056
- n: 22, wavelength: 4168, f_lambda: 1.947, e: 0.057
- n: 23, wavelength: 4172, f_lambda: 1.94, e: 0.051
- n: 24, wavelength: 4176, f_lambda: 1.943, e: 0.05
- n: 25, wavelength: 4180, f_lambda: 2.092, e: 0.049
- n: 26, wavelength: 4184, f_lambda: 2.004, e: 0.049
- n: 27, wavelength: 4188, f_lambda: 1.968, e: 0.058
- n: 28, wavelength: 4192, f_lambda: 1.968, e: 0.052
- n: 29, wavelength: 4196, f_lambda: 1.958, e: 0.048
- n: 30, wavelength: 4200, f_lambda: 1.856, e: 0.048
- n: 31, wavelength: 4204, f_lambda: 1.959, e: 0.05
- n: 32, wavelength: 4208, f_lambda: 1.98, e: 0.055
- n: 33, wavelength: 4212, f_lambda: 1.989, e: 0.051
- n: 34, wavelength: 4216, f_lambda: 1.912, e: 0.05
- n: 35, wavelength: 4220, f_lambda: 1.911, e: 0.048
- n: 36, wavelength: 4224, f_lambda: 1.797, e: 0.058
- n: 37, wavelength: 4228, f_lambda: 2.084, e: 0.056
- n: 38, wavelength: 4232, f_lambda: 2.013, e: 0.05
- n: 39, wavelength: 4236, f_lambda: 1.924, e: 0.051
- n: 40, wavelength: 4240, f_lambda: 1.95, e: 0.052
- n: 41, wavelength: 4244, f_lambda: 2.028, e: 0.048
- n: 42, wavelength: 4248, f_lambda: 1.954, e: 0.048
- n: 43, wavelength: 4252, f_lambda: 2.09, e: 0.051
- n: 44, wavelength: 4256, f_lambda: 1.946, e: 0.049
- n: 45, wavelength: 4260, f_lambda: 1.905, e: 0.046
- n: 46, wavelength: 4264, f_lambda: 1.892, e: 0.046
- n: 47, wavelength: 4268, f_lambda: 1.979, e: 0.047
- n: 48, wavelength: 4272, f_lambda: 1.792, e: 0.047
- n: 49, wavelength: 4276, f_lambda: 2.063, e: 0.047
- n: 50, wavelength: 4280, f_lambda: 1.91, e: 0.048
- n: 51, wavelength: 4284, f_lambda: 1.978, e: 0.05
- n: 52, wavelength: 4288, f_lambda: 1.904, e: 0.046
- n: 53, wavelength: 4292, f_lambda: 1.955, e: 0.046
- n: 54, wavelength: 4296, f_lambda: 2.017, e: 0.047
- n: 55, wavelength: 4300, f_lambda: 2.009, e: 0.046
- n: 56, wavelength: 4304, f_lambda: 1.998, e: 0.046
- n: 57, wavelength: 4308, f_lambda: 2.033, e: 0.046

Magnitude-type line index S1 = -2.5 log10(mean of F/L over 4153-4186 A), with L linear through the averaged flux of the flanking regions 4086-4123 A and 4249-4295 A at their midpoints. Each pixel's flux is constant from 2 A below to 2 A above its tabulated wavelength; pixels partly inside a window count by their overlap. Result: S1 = 0.08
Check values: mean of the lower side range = 2.27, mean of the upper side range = 1.95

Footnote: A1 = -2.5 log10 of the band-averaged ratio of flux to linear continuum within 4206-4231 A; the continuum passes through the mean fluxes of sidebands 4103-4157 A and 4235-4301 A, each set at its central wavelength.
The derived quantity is 0.04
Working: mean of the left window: 2.14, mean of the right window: 1.96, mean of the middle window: 1.95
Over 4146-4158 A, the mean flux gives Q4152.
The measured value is 2.03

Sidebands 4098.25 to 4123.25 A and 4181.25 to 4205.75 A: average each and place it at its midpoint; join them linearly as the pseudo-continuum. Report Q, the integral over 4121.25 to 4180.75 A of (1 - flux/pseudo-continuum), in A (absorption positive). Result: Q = 2.1 A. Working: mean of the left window 2.26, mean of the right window 1.96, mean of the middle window 2.04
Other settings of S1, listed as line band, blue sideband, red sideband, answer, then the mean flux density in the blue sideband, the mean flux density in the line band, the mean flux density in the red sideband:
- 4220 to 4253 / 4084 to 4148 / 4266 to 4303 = 0.03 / 2.2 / 1.97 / 1.96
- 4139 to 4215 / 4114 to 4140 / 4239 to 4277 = 0.05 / 2.17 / 1.98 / 1.96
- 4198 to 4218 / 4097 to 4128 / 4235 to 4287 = 0.07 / 2.25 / 1.94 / 1.95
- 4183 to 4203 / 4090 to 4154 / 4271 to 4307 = 0.07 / 2.18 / 1.95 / 1.97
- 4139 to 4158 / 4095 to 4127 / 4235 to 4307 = 0.08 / 2.26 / 2.03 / 1.96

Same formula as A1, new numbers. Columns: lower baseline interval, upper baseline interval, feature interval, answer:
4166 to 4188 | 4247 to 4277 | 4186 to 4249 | 0.01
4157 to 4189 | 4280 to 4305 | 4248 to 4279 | 0.01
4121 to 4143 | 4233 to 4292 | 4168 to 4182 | 0.04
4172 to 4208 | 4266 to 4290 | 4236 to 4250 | -0.01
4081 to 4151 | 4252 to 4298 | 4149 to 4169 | 0.07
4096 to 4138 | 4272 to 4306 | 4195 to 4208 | 0.09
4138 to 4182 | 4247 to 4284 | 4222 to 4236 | 0.01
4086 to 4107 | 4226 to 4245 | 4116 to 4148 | 0.04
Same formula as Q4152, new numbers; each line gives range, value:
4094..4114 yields 2.27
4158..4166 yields 1.99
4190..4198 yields 1.96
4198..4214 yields 1.95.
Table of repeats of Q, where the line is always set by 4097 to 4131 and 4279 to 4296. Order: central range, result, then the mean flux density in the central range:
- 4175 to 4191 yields 0.9 A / 2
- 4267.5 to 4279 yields 0.2 A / 1.94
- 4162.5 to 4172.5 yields 0.8 A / 1.97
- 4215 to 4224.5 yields 0.8 A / 1.88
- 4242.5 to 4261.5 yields 0.2 A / 1.99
